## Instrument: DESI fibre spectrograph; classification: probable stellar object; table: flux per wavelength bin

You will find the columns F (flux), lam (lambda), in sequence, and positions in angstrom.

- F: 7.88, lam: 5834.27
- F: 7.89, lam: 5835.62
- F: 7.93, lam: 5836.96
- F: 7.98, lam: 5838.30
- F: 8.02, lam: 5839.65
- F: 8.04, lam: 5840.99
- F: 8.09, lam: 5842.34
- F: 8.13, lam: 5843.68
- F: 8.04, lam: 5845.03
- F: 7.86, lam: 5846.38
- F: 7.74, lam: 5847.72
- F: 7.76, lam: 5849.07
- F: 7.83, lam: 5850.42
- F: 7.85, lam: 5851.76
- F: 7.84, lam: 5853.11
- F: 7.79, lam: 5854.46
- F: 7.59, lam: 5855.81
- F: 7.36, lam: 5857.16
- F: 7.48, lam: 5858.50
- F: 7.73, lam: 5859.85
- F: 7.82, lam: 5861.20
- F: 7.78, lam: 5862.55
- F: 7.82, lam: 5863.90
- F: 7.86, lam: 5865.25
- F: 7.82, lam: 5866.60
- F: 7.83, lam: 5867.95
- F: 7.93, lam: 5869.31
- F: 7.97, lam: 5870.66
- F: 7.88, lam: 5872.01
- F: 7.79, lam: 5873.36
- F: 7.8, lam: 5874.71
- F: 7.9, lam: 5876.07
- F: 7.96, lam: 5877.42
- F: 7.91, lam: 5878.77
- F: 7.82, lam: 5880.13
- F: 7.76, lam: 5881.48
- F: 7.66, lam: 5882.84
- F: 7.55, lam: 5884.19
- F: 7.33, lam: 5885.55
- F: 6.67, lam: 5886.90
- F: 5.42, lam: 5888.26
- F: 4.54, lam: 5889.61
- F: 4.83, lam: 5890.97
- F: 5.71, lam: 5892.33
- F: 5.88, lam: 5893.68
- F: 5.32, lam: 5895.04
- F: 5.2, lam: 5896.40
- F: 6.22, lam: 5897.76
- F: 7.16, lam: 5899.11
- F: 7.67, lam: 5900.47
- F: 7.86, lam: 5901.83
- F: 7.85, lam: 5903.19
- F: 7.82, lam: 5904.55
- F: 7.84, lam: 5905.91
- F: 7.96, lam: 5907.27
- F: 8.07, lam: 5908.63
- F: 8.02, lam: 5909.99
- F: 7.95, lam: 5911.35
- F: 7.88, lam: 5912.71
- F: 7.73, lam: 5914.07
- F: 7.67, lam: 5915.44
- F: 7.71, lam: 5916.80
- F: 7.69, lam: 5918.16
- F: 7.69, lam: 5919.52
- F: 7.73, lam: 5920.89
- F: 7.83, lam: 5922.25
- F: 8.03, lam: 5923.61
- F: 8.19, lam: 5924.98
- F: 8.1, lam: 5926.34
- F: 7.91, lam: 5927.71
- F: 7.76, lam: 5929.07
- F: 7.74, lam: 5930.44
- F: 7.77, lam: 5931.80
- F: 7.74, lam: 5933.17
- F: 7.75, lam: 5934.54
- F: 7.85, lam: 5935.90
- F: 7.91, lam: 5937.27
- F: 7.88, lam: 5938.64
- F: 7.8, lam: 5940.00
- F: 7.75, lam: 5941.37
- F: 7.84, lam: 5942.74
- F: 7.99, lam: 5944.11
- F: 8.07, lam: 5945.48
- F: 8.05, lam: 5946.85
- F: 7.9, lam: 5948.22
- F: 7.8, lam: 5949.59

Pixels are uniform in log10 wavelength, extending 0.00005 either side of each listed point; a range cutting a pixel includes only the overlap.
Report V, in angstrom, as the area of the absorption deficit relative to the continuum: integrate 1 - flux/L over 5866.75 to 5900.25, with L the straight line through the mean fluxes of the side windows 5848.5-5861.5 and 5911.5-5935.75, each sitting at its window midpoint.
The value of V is 3.5 angstrom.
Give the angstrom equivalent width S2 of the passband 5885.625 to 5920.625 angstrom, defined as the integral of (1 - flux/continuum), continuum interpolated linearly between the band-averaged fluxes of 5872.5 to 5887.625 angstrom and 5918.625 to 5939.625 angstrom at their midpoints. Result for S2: 3.4 angstrom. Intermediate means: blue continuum 7.65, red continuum 7.86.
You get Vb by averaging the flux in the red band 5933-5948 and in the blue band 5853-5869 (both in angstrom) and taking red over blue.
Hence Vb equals 1.02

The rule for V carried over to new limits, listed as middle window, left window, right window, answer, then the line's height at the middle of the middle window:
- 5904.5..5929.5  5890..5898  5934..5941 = -4.43 angstrom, 6.71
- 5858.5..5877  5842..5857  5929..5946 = 0.02 angstrom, 7.84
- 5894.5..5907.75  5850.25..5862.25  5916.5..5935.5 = 1.18 angstrom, 7.79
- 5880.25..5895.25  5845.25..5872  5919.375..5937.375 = 2.85 angstrom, 7.81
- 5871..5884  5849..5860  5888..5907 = -1.49 angstrom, 7.02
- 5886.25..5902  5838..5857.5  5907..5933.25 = 3.77 angstrom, 7.86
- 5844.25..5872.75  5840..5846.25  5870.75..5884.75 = 0.55 angstrom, 7.94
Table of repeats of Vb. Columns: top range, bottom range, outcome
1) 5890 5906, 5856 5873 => 0.84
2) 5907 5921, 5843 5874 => 1.00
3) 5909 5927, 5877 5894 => 1.18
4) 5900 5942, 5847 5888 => 1.02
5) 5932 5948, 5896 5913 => 1.04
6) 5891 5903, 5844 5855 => 0.81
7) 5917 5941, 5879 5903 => 1.20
